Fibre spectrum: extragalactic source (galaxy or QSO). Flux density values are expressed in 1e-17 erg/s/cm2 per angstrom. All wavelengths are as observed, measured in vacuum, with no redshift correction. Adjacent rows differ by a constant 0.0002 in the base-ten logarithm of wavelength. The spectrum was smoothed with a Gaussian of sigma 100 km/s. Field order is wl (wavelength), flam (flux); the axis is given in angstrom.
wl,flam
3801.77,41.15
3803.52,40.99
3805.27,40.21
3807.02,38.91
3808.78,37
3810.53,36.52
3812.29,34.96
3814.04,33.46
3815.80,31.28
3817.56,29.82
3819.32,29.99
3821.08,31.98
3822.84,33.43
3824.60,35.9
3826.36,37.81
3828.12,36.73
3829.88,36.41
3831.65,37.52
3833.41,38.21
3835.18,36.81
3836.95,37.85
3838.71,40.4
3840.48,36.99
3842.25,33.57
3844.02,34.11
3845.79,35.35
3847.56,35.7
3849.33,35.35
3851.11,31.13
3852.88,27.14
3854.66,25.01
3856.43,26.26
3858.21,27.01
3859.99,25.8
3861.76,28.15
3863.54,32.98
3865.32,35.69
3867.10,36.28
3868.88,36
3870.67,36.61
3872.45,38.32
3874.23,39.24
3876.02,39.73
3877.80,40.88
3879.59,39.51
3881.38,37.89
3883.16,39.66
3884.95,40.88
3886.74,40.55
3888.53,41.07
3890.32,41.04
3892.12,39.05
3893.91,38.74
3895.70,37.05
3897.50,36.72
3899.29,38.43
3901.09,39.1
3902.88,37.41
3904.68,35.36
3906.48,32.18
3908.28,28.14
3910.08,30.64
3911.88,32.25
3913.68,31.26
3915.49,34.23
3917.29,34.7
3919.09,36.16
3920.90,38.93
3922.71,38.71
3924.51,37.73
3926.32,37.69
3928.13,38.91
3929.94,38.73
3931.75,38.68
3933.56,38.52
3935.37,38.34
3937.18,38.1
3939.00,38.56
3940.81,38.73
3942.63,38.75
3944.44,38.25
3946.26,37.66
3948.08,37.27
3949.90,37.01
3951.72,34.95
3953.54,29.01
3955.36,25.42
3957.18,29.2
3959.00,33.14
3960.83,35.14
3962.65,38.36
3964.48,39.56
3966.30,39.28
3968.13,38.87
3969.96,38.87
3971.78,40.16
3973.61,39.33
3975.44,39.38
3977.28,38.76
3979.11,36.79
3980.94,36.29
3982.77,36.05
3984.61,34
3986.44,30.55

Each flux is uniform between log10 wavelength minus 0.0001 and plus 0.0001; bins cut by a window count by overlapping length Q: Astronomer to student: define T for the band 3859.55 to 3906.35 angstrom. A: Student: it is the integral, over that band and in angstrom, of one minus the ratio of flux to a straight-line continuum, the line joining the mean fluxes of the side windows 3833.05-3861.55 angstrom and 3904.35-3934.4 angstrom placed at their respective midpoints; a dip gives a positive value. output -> -4.6 angstrom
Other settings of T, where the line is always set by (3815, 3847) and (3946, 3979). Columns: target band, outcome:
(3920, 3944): -1.7 angstrom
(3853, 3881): 1.4 angstrom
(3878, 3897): -2.1 angstrom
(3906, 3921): 1.2 angstrom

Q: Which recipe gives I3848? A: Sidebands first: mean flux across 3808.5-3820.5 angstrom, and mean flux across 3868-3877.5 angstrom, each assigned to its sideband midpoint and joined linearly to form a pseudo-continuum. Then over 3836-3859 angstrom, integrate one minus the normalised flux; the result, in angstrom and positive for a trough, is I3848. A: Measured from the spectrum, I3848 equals 2.0 angstrom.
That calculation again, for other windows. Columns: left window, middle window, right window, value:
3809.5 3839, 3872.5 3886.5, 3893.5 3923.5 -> -1.8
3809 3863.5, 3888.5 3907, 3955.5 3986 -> -1.5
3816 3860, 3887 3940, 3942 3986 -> -2.5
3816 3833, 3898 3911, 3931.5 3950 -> 0.9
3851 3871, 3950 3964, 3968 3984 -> 1.6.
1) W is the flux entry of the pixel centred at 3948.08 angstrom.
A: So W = 37.27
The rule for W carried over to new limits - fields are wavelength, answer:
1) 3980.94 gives 36.29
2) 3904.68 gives 35.36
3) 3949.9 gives 37.01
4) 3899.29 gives 38.43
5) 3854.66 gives 25.01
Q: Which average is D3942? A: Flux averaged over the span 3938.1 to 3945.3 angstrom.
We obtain 38.6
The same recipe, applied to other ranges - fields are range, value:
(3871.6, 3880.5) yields 39.5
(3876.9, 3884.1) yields 39.5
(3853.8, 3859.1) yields 26.1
